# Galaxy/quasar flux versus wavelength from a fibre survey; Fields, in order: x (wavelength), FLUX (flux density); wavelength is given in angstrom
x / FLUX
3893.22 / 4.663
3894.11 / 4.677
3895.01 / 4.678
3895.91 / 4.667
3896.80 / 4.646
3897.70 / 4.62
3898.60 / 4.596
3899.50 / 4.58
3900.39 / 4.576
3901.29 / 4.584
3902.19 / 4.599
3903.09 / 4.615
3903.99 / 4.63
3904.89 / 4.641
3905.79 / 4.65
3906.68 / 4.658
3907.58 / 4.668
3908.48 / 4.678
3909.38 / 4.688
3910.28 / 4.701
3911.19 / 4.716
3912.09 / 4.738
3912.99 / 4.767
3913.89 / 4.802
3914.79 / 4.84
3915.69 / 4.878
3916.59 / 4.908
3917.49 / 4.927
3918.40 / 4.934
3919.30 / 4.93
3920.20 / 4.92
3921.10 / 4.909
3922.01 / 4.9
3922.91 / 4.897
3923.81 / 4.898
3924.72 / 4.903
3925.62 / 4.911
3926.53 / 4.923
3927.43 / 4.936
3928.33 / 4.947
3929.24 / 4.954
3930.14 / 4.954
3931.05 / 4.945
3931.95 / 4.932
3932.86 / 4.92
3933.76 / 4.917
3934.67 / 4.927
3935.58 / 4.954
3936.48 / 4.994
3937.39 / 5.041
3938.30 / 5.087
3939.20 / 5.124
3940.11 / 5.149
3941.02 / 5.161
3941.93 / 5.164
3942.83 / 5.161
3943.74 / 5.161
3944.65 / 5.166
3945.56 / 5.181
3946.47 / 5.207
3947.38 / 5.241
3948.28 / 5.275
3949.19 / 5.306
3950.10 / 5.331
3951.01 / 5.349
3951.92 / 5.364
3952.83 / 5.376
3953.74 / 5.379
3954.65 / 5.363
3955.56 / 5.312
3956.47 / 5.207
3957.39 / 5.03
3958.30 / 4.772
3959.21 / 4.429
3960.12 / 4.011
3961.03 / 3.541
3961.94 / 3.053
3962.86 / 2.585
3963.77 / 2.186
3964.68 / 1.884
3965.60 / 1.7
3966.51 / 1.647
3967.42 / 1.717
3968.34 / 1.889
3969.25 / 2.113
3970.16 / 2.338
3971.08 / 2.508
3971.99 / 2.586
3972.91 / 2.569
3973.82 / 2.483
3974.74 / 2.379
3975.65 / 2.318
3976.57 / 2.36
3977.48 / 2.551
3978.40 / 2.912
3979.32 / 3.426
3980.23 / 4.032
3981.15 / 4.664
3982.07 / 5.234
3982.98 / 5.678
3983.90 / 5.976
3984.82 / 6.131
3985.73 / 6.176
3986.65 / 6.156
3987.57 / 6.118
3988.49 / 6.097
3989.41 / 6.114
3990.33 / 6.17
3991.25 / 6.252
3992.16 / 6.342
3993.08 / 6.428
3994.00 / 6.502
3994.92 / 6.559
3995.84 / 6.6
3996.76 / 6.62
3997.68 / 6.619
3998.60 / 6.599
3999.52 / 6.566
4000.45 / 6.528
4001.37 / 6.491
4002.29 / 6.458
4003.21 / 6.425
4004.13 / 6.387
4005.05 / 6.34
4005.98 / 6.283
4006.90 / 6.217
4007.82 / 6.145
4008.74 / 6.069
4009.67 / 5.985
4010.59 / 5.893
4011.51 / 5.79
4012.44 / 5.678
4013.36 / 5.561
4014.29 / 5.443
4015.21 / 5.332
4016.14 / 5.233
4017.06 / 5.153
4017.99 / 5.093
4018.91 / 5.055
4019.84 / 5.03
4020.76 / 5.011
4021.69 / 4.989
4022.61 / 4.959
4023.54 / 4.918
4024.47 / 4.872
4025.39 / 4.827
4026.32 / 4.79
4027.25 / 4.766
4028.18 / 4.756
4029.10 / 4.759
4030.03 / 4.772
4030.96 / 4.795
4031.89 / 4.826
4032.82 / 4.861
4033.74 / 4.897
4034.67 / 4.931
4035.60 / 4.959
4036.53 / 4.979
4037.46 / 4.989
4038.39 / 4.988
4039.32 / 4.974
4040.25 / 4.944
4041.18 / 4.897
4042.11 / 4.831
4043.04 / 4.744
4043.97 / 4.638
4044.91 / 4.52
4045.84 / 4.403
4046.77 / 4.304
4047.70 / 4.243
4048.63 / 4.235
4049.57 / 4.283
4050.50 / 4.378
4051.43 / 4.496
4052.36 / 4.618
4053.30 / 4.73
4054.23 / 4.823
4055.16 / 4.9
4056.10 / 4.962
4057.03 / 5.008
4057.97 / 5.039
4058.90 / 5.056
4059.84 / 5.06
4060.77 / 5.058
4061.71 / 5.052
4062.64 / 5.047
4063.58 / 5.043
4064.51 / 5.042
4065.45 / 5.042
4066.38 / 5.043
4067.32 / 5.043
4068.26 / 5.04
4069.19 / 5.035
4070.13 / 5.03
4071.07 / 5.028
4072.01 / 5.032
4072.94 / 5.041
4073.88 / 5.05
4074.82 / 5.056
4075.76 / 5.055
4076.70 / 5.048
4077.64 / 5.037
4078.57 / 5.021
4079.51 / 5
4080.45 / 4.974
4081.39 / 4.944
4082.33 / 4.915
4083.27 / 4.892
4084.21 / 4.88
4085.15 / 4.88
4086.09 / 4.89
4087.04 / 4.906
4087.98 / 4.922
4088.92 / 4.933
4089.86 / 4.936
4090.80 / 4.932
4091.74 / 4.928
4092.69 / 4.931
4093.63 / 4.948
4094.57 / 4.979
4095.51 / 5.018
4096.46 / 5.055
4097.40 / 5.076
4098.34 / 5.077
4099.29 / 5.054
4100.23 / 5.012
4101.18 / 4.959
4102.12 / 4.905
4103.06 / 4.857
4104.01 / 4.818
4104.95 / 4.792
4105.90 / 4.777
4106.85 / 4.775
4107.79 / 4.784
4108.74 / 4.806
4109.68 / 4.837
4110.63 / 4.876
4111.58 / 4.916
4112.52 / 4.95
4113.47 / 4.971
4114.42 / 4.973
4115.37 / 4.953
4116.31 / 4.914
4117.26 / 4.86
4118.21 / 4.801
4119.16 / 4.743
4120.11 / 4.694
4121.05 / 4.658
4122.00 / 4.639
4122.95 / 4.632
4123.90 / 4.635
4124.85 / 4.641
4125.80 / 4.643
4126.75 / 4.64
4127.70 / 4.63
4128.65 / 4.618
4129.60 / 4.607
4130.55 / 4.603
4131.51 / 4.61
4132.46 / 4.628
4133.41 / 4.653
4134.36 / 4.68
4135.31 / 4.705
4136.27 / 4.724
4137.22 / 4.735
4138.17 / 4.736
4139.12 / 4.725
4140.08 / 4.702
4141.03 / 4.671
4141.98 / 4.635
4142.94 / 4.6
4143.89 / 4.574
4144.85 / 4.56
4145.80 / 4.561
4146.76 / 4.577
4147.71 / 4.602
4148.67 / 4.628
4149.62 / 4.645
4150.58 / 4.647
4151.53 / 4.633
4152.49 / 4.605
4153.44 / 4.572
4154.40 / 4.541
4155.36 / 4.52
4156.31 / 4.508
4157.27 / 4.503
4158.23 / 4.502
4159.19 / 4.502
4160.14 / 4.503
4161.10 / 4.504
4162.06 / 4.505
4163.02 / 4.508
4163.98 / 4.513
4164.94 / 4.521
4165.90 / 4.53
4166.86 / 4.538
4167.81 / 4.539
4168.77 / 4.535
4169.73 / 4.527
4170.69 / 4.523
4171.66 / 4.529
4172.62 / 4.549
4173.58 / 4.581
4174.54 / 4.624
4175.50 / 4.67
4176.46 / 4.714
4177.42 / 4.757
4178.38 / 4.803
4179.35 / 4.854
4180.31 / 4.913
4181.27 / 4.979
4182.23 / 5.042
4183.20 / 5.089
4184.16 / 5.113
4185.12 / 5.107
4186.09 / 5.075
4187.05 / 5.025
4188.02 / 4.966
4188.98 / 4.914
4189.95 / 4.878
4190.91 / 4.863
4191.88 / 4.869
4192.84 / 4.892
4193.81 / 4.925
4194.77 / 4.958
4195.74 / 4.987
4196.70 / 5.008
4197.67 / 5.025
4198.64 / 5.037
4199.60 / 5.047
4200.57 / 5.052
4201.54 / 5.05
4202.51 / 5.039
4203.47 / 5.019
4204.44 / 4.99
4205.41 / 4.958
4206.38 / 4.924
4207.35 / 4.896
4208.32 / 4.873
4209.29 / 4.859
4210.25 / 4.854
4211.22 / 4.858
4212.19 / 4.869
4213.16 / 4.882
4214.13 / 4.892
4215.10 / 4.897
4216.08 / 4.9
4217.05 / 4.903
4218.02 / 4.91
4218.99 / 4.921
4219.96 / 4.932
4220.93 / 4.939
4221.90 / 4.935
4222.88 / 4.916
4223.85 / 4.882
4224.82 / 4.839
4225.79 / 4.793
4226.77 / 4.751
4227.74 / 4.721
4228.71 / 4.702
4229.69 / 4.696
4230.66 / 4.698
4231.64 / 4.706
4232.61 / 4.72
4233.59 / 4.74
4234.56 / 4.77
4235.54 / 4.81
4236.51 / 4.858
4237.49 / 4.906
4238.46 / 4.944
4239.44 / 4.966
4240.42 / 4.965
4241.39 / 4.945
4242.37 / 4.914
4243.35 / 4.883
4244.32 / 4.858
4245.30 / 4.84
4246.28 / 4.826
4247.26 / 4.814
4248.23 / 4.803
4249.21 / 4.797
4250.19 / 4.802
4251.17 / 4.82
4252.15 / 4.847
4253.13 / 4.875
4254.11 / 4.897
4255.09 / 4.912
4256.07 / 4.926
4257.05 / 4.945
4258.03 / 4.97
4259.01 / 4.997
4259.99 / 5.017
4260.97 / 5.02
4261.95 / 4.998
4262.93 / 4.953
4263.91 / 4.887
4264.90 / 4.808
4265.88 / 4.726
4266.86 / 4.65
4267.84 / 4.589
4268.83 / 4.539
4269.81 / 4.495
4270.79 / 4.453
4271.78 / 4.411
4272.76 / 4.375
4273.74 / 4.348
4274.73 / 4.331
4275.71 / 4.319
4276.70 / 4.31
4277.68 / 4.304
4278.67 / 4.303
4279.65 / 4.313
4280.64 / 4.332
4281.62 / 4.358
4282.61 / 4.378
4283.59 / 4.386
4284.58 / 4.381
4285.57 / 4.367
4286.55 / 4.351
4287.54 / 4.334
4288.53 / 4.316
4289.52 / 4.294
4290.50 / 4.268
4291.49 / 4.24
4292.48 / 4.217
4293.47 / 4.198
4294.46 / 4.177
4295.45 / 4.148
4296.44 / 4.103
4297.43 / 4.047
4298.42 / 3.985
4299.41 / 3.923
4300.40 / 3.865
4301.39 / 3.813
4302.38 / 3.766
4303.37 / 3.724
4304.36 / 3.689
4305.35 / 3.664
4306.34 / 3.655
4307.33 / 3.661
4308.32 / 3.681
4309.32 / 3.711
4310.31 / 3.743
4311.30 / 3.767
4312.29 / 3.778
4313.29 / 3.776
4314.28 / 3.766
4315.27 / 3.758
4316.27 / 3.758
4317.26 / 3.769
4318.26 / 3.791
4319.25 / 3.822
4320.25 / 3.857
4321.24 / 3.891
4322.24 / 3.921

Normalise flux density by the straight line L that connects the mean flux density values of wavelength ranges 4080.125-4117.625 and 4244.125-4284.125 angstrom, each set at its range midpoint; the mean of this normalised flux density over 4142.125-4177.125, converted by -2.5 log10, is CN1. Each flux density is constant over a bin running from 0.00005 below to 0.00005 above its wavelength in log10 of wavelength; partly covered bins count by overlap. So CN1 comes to 0.061 mag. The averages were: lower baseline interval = 4.92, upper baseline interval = 4.67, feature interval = 4.56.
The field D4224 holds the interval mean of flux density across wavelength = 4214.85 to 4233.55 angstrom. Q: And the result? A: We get 4.82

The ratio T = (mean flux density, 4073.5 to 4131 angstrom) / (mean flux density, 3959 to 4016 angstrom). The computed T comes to 1.02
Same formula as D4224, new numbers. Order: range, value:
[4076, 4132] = 4.86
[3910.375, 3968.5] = 4.63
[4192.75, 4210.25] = 4.97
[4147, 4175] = 4.55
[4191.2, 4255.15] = 4.88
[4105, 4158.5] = 4.69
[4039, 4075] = 4.84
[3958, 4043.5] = 4.82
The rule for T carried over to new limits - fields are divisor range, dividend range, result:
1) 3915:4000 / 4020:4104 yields 1.04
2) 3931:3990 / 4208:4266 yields 1.13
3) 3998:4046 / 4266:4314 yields 0.78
